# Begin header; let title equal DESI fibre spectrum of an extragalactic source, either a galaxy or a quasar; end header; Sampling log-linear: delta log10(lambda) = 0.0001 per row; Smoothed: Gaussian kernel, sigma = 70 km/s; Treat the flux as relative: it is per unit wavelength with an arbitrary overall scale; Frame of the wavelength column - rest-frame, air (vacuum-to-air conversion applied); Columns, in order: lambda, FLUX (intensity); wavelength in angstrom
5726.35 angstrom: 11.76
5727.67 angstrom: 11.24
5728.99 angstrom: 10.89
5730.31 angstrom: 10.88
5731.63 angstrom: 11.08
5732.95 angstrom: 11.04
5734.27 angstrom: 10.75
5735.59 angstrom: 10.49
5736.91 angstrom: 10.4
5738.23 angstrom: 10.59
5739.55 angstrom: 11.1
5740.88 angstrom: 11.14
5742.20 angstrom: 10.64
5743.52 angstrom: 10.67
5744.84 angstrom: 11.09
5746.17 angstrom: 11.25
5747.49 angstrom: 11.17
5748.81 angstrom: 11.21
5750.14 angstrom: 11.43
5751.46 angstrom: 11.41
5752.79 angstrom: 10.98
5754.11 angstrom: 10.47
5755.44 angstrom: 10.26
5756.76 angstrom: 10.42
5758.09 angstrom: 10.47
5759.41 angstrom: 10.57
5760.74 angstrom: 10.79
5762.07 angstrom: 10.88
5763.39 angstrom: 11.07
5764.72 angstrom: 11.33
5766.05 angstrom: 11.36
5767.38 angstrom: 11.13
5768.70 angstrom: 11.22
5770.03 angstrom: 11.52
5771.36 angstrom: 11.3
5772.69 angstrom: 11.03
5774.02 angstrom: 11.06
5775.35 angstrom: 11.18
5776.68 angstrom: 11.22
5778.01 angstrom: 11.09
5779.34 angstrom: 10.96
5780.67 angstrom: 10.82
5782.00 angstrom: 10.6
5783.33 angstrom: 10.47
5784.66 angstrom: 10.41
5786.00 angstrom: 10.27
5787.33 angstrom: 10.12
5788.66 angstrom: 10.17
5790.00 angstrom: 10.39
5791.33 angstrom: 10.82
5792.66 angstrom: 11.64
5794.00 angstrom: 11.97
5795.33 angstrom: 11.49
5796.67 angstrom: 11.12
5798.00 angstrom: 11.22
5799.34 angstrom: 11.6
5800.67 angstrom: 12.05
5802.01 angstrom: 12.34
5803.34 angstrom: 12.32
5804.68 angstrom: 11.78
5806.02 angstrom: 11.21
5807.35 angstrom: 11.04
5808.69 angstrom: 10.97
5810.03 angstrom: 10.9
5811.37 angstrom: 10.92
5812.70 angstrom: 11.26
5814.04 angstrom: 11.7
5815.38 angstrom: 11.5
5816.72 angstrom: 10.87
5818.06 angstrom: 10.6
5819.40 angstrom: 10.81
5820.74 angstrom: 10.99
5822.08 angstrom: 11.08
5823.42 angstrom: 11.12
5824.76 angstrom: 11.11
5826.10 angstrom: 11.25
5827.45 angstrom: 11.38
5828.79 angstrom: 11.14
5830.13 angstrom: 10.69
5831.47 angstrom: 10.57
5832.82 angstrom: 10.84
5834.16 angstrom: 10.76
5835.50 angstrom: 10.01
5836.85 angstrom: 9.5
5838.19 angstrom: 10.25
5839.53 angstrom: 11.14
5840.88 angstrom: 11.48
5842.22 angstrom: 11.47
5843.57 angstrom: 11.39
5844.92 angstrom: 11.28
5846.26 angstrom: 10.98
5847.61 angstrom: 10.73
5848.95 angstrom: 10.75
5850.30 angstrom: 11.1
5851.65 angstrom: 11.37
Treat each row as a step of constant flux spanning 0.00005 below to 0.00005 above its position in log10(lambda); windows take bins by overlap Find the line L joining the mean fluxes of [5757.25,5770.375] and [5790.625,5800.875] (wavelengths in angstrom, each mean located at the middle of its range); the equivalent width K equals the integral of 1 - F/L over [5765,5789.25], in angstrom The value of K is 0.7 angstrom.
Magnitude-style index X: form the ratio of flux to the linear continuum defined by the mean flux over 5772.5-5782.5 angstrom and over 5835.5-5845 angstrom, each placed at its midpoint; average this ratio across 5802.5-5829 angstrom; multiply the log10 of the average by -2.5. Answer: -0.030 mag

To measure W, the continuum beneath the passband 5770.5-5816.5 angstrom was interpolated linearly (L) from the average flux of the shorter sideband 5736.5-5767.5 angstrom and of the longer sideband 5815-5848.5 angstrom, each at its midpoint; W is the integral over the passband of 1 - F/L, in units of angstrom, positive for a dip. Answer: -1.0 angstrom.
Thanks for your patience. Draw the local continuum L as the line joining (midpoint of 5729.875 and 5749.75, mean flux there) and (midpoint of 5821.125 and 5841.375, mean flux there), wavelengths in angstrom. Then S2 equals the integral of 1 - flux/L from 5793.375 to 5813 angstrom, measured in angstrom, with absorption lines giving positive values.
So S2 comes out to -1.2 angstrom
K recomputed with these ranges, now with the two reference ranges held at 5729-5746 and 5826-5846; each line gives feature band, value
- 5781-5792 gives 0.4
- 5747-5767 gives -0.2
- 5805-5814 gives -0.2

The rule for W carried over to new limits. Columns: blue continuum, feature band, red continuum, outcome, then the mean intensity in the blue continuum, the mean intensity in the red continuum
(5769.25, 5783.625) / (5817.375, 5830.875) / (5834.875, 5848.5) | -0.2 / 11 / 10.8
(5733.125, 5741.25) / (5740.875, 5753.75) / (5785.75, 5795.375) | -0.4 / 10.7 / 10.8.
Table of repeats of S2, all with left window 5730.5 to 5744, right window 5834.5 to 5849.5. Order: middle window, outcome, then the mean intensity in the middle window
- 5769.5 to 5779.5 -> -0.34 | 11.2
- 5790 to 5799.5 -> -0.46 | 11.3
